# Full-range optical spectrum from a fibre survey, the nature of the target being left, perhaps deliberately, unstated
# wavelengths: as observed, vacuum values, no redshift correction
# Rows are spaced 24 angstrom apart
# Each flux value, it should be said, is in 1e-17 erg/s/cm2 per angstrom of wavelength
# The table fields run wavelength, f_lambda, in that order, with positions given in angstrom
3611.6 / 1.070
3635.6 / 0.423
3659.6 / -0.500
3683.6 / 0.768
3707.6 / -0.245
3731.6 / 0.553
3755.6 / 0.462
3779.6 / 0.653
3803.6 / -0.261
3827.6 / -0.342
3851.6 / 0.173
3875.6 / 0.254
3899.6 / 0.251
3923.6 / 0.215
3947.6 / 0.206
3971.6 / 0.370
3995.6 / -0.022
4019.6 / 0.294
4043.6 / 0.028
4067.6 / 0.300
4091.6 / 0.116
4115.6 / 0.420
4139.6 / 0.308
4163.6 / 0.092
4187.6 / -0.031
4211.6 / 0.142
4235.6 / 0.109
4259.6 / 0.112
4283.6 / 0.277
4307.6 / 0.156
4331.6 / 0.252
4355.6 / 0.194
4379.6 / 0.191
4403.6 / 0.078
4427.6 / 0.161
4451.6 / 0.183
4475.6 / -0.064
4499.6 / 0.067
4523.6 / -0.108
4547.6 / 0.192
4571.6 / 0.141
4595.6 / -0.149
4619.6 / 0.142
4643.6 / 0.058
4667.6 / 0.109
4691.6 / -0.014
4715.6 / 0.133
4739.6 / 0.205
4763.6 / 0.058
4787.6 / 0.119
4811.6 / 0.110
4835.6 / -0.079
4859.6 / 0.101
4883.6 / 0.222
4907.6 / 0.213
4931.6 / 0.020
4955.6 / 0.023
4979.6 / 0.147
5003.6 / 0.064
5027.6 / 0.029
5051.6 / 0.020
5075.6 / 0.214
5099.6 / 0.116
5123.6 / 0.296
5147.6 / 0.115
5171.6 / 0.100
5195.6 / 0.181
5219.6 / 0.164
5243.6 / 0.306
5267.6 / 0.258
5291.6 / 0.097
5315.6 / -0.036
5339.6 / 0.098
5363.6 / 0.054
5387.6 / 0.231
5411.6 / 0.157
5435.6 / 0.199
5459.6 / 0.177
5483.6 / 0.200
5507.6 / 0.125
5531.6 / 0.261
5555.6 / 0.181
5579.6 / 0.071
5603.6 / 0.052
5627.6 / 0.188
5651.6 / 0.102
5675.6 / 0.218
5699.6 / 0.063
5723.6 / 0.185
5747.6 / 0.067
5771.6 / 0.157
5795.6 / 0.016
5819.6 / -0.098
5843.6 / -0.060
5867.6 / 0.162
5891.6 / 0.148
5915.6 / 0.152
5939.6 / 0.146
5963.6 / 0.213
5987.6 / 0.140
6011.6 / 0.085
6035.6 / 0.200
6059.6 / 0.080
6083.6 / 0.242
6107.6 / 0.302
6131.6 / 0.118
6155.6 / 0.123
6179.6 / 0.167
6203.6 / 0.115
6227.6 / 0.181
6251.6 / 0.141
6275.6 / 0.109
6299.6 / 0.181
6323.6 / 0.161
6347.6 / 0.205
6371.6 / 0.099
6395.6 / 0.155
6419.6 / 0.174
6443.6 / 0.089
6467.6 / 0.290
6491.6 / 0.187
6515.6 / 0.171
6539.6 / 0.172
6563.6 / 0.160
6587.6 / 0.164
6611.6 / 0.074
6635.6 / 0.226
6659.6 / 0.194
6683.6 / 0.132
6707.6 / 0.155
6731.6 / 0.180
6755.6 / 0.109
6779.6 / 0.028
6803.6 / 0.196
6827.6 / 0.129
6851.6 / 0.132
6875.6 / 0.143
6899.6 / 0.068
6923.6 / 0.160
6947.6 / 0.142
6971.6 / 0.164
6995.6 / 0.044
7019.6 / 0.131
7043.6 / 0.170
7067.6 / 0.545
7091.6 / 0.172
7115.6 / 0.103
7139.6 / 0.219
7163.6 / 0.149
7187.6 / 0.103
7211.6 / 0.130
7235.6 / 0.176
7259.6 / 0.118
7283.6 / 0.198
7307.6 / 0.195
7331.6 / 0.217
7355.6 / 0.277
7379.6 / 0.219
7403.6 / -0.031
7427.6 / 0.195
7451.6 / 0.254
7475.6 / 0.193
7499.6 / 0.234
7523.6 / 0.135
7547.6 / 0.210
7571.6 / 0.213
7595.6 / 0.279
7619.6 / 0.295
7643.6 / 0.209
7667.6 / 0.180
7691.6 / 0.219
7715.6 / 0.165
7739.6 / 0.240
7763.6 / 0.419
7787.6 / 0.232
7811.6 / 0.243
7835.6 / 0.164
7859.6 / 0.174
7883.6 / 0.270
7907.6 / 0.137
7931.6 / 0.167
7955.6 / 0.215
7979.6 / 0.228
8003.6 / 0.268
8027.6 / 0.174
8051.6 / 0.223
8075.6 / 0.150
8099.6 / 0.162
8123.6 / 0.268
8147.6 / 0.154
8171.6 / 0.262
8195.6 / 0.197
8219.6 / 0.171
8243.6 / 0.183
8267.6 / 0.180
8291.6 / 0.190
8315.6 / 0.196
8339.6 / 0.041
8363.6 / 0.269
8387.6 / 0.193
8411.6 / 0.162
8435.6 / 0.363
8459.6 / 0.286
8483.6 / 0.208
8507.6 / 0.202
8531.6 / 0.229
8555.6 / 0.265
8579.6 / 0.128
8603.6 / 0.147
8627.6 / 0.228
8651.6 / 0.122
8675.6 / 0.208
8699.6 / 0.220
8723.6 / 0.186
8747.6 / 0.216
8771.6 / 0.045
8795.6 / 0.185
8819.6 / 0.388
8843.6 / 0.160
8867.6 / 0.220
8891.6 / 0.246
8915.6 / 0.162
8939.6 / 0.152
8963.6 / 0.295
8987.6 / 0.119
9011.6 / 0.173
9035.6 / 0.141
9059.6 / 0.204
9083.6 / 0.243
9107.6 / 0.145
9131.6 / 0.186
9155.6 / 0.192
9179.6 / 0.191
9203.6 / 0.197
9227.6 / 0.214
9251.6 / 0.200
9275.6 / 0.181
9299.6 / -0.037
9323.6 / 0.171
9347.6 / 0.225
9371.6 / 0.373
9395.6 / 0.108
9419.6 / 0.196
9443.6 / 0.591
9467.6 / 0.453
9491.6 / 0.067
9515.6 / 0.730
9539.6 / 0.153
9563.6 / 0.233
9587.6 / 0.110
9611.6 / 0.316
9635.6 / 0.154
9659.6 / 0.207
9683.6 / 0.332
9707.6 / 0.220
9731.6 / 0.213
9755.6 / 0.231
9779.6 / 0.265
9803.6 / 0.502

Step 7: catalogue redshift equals 0.90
